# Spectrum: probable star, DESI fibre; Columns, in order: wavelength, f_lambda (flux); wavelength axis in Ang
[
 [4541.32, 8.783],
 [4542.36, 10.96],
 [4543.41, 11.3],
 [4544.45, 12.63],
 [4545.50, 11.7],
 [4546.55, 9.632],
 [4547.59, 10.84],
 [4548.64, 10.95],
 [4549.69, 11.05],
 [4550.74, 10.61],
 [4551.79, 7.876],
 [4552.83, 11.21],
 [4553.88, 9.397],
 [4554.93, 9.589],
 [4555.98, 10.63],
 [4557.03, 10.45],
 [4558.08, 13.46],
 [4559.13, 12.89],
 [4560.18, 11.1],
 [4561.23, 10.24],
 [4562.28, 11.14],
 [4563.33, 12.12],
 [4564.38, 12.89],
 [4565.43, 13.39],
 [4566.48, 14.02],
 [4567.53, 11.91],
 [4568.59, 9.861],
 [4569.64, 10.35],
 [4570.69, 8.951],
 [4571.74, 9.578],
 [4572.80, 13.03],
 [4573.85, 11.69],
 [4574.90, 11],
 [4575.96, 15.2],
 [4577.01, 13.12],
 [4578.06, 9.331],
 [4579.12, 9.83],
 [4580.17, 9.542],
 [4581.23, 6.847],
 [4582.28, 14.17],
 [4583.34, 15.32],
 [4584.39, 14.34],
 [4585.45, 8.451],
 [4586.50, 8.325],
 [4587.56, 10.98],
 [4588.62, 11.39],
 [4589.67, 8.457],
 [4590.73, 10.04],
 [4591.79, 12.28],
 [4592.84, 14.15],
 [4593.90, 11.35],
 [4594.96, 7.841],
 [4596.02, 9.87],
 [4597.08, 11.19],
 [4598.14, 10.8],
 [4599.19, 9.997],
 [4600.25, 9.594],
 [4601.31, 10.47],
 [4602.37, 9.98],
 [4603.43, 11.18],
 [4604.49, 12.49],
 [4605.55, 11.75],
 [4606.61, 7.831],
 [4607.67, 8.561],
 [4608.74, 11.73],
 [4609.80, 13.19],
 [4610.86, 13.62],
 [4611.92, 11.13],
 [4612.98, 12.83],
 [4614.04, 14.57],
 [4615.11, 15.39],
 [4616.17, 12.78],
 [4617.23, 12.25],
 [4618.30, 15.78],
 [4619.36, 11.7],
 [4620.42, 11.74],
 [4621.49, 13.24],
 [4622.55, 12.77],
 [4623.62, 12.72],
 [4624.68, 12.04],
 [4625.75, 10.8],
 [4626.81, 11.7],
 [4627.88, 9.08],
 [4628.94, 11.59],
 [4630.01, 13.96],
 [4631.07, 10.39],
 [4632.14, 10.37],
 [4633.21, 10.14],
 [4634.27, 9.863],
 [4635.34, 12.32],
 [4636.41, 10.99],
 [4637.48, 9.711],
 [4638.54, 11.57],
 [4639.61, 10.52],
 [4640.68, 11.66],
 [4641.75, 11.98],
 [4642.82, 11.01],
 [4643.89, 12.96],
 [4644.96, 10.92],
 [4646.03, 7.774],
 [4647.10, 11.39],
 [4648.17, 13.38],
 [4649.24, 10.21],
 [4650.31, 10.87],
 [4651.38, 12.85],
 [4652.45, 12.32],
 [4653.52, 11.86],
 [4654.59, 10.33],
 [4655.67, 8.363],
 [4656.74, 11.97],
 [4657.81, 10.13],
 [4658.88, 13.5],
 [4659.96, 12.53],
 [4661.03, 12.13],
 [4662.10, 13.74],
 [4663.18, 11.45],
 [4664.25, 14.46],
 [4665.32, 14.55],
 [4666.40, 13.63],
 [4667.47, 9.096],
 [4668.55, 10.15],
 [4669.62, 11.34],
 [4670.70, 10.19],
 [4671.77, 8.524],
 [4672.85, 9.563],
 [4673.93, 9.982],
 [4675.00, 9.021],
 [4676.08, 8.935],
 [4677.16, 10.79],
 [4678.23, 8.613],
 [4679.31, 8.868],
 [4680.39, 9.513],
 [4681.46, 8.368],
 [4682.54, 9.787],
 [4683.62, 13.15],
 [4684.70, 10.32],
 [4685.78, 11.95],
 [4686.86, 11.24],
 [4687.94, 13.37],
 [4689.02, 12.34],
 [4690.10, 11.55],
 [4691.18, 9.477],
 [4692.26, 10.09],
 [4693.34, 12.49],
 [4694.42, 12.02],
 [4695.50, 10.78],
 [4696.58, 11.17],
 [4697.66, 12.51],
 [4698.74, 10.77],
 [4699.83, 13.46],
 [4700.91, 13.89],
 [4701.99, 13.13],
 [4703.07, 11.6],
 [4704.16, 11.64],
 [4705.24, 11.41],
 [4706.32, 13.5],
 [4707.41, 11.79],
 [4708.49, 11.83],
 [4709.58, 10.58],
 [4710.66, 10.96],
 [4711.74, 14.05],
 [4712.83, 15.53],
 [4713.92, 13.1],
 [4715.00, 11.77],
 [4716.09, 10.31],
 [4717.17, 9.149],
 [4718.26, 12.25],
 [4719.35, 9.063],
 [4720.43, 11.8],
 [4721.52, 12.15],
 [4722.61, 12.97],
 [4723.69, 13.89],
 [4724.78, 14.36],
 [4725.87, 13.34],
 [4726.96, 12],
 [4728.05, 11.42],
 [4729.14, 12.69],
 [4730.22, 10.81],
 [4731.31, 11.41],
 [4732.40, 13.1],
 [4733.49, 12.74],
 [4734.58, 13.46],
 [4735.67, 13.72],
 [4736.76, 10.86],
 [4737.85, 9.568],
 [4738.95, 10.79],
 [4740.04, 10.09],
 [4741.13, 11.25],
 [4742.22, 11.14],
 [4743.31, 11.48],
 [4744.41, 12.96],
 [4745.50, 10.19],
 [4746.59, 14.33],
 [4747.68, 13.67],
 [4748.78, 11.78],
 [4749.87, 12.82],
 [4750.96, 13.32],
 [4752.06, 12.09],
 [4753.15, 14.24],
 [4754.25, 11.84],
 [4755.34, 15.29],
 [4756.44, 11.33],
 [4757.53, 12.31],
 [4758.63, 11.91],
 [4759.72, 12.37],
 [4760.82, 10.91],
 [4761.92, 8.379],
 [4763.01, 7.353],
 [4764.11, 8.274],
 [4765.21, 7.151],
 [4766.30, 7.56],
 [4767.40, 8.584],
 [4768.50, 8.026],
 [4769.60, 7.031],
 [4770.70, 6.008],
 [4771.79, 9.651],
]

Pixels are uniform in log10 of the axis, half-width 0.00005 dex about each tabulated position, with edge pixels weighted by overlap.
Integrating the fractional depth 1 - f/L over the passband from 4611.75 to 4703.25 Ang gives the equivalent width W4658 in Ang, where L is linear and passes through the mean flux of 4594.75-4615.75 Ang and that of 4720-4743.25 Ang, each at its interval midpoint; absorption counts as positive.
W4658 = 1.0 Ang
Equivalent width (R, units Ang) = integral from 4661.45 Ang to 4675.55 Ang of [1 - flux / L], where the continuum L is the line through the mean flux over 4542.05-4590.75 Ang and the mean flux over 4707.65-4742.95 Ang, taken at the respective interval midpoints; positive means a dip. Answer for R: 0.5 Ang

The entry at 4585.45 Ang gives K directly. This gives 8.451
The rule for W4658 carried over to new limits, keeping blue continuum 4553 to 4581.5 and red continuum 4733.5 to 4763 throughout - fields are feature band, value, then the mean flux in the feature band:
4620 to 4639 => 0.1 Ang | 11.4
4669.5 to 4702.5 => 2.3 Ang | 10.9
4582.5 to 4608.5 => 1.3 Ang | 10.7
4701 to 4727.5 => -0.9 Ang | 12.2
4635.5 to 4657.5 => 0.7 Ang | 11.1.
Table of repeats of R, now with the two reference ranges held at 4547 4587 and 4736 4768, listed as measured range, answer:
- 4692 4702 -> -0.8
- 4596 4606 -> 0.4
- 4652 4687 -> 0.8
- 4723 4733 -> -1.2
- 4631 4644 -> 0.2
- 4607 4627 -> -2.4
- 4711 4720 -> -0.6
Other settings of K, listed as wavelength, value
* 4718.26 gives 12.25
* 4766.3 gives 7.56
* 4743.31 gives 11.48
